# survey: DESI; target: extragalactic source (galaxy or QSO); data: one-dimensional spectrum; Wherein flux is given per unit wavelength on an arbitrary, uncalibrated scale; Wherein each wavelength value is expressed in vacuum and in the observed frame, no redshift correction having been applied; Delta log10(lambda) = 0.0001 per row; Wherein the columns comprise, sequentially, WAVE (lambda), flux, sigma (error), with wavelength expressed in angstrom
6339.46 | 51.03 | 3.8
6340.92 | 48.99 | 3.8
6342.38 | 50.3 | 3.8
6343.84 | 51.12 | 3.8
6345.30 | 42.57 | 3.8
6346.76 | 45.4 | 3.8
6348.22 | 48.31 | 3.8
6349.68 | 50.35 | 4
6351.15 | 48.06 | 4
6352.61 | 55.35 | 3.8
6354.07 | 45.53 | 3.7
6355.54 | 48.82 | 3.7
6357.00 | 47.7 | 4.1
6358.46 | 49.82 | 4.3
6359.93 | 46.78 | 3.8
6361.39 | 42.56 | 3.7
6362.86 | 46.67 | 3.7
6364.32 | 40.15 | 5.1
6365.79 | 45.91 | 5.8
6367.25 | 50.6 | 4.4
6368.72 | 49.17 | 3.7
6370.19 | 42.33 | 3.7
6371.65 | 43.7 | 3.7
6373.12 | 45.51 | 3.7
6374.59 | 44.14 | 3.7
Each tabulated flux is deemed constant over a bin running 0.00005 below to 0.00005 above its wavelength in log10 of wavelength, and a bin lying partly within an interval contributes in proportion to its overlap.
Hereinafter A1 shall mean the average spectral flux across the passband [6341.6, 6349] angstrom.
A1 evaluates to 47.6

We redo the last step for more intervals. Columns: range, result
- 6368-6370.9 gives 45.7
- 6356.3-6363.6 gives 46.7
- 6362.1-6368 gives 45.8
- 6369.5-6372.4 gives 43.1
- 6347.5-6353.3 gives 50.5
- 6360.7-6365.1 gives 43.1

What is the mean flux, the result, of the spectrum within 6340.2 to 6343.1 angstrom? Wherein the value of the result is 49.6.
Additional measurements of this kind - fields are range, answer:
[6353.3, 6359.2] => 48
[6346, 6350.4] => 48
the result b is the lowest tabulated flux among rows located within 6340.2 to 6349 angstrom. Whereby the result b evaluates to 42.57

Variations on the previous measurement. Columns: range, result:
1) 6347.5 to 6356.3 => 45.53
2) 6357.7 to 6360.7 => 46.78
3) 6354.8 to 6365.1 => 40.15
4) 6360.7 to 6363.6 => 42.56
